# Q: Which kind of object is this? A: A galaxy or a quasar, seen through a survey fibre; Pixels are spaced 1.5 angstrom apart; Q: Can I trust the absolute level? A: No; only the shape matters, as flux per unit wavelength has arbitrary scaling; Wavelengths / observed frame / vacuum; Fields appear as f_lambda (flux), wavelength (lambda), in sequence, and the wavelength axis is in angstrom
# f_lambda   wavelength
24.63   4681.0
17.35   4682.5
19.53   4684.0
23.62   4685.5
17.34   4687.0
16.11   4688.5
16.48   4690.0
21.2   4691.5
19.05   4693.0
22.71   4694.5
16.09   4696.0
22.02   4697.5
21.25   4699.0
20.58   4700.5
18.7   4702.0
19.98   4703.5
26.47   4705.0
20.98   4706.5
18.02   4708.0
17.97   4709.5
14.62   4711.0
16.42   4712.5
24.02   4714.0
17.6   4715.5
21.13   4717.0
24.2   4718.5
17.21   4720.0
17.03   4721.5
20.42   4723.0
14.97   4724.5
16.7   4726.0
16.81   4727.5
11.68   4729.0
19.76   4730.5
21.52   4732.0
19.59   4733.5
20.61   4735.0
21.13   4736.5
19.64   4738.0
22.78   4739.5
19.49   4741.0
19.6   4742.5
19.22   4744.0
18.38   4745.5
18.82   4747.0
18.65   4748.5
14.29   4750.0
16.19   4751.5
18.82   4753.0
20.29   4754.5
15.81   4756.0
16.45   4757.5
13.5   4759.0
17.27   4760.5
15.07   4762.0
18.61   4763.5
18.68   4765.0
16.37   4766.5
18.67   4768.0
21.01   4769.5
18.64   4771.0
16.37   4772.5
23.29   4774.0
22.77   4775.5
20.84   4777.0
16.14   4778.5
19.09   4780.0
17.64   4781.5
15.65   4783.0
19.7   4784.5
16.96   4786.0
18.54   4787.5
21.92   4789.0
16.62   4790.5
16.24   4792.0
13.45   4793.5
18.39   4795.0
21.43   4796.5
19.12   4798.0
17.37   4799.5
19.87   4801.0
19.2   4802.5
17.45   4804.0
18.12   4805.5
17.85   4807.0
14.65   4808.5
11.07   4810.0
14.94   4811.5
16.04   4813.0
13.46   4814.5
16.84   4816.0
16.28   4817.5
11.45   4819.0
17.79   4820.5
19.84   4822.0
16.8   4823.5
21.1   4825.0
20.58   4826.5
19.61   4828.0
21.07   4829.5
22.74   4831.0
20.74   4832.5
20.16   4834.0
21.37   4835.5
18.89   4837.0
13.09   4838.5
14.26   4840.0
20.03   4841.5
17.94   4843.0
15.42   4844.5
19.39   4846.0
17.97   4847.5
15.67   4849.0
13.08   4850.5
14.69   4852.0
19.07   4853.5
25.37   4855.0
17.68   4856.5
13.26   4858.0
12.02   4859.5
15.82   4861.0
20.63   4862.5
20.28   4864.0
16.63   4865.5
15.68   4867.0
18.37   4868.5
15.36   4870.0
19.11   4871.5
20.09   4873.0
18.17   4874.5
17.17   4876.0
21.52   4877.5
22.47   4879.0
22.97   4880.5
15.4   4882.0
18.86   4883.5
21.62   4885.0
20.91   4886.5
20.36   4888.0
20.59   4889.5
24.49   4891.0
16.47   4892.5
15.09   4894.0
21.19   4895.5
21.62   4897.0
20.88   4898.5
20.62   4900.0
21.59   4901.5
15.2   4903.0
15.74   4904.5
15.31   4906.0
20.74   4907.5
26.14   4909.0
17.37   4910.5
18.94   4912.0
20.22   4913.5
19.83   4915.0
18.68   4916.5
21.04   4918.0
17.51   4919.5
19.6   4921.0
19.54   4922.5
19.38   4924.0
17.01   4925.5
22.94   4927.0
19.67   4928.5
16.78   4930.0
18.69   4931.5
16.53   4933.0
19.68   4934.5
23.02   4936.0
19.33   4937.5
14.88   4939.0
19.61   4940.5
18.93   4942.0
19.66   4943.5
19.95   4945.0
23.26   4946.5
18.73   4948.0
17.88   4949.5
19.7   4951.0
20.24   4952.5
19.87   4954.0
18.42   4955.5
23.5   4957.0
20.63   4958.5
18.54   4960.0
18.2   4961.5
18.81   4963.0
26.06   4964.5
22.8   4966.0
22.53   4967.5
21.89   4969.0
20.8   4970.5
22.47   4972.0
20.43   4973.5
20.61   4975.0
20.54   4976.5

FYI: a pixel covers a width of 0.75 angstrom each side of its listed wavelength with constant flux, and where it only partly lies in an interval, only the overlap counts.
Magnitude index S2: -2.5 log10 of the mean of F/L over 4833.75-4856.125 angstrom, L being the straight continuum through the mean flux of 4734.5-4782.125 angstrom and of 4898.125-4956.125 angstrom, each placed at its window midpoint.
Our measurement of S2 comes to 0.073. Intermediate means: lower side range 18.6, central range 17.7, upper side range 19.3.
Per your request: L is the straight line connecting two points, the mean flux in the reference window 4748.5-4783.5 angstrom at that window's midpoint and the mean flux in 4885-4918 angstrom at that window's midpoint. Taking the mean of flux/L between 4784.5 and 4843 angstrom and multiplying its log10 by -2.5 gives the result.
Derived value 0.04 mag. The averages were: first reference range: 17.9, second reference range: 19.7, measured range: 17.8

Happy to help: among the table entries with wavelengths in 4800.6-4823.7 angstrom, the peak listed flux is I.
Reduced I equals 19.87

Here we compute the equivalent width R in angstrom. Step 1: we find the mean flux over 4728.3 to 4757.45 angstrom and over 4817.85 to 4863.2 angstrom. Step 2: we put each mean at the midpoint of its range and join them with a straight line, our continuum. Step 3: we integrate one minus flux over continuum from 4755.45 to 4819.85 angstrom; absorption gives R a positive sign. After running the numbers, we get 3.2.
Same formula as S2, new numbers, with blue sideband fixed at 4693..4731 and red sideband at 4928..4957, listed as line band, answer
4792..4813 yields 0.126 mag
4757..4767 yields 0.156 mag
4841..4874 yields 0.107 mag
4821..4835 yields -0.059 mag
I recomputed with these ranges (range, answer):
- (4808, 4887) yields 25.37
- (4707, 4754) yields 24.2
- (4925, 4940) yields 23.02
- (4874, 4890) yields 22.97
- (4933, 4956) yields 23.26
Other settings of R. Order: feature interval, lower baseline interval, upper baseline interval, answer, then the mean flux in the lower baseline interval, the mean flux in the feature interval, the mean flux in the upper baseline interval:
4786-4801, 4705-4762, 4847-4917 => 0.4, 18.5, 18.1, 18.7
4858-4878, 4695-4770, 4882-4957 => 1.8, 18.7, 17.5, 19.5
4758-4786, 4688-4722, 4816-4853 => 0.7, 19.6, 18.2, 17.9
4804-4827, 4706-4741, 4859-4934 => 3.1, 18.9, 16.4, 19.1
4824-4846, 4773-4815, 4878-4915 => -0.6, 17.8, 19.1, 19.8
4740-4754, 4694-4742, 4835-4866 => 0.5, 19.4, 18.3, 17.2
